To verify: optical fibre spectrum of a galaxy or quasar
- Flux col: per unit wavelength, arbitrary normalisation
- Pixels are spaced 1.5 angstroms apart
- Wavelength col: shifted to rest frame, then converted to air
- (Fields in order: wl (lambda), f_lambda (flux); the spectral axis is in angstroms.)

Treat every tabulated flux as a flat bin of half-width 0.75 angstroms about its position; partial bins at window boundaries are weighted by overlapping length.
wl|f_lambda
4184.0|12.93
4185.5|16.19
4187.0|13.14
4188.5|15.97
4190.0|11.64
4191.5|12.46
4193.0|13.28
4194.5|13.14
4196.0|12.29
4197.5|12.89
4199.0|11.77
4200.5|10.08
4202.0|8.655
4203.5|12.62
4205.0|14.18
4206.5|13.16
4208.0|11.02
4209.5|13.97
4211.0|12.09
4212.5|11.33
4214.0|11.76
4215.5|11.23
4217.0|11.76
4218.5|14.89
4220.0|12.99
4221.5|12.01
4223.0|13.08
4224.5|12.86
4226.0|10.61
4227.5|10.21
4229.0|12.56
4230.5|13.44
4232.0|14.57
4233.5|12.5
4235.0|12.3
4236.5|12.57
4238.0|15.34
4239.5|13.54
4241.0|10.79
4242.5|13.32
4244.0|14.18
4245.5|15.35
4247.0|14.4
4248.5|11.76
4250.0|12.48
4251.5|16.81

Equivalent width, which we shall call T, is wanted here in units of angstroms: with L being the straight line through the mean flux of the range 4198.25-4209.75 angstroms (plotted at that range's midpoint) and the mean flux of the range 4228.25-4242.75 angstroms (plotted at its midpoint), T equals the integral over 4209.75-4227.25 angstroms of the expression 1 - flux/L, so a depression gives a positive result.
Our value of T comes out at 0.3 angstroms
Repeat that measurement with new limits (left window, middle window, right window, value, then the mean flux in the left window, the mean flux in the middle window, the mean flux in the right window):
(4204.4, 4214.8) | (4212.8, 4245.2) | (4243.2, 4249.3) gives 1.3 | 12.5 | 12.7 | 13.9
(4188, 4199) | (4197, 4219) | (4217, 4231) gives 1.1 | 12.9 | 12.1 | 12.5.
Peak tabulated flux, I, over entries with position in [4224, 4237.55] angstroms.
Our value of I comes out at 14.57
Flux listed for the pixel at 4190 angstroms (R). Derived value 11.64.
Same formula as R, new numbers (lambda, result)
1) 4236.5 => 12.57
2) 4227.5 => 10.21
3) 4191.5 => 12.46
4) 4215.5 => 11.23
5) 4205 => 14.18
